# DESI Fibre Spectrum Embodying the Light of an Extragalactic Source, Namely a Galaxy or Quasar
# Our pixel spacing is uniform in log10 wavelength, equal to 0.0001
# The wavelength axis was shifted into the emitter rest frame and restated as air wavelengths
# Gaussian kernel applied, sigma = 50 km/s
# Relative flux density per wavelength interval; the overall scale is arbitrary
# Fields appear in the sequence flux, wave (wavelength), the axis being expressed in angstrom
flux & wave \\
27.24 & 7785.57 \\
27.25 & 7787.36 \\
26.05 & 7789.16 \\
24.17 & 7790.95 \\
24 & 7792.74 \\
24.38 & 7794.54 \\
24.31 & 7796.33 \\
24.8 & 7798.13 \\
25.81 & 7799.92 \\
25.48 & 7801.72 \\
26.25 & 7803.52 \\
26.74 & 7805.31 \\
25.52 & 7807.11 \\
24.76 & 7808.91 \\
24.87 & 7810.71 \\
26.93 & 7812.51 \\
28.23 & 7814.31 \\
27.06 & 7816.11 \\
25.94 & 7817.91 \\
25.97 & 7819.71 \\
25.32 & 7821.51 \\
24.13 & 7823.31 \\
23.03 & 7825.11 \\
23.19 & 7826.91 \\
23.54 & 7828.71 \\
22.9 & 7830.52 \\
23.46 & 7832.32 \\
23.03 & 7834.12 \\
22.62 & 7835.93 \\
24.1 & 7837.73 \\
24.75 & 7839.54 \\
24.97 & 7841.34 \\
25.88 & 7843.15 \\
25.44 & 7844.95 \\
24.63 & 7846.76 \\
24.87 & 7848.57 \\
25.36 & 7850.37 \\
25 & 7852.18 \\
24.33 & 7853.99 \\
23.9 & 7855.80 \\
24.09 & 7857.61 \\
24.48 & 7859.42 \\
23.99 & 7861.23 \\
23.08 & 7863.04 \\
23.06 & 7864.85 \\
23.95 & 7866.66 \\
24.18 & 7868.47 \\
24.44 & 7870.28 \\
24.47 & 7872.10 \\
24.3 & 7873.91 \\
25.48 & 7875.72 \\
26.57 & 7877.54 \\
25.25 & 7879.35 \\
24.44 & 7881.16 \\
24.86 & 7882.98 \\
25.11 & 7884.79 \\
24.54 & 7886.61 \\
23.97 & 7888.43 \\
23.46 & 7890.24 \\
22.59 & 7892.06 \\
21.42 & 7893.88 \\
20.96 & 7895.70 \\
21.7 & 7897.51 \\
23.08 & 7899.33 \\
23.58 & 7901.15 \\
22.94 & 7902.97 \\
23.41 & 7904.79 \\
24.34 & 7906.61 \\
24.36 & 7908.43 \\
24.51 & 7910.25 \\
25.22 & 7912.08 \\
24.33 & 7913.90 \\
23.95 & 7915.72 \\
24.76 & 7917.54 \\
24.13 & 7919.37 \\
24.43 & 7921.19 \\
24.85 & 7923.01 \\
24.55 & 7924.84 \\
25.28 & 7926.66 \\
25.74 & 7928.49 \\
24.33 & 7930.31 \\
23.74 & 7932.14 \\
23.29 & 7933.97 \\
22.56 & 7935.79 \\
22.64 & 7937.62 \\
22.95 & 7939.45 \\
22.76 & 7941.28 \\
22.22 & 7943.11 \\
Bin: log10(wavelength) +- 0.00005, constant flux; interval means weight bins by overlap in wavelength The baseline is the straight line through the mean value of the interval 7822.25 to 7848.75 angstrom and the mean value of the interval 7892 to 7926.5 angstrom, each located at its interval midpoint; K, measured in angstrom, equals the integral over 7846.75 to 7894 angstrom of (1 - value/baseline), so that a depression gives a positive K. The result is -0.9 angstrom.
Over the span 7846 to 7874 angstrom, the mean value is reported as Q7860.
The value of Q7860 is 24.3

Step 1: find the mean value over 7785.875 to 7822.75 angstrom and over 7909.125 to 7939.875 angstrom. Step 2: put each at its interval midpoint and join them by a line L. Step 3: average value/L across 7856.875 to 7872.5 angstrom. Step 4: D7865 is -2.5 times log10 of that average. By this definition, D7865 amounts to 0.04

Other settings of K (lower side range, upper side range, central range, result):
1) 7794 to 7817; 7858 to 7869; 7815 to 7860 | 0.3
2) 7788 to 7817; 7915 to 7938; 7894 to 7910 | 1.0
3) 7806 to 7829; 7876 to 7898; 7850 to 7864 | 0.1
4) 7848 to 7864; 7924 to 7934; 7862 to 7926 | 1.2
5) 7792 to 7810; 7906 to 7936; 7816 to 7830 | 0.3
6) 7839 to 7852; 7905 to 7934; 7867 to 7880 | 0.0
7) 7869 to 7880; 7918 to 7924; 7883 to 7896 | 0.8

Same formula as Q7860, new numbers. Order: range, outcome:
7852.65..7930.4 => 24.1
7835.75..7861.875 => 24.6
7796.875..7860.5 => 24.9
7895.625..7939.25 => 23.9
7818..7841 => 23.9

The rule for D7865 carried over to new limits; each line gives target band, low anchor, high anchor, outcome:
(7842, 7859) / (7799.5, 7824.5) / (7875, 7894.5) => 0.01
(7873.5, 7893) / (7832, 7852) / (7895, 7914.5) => -0.03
